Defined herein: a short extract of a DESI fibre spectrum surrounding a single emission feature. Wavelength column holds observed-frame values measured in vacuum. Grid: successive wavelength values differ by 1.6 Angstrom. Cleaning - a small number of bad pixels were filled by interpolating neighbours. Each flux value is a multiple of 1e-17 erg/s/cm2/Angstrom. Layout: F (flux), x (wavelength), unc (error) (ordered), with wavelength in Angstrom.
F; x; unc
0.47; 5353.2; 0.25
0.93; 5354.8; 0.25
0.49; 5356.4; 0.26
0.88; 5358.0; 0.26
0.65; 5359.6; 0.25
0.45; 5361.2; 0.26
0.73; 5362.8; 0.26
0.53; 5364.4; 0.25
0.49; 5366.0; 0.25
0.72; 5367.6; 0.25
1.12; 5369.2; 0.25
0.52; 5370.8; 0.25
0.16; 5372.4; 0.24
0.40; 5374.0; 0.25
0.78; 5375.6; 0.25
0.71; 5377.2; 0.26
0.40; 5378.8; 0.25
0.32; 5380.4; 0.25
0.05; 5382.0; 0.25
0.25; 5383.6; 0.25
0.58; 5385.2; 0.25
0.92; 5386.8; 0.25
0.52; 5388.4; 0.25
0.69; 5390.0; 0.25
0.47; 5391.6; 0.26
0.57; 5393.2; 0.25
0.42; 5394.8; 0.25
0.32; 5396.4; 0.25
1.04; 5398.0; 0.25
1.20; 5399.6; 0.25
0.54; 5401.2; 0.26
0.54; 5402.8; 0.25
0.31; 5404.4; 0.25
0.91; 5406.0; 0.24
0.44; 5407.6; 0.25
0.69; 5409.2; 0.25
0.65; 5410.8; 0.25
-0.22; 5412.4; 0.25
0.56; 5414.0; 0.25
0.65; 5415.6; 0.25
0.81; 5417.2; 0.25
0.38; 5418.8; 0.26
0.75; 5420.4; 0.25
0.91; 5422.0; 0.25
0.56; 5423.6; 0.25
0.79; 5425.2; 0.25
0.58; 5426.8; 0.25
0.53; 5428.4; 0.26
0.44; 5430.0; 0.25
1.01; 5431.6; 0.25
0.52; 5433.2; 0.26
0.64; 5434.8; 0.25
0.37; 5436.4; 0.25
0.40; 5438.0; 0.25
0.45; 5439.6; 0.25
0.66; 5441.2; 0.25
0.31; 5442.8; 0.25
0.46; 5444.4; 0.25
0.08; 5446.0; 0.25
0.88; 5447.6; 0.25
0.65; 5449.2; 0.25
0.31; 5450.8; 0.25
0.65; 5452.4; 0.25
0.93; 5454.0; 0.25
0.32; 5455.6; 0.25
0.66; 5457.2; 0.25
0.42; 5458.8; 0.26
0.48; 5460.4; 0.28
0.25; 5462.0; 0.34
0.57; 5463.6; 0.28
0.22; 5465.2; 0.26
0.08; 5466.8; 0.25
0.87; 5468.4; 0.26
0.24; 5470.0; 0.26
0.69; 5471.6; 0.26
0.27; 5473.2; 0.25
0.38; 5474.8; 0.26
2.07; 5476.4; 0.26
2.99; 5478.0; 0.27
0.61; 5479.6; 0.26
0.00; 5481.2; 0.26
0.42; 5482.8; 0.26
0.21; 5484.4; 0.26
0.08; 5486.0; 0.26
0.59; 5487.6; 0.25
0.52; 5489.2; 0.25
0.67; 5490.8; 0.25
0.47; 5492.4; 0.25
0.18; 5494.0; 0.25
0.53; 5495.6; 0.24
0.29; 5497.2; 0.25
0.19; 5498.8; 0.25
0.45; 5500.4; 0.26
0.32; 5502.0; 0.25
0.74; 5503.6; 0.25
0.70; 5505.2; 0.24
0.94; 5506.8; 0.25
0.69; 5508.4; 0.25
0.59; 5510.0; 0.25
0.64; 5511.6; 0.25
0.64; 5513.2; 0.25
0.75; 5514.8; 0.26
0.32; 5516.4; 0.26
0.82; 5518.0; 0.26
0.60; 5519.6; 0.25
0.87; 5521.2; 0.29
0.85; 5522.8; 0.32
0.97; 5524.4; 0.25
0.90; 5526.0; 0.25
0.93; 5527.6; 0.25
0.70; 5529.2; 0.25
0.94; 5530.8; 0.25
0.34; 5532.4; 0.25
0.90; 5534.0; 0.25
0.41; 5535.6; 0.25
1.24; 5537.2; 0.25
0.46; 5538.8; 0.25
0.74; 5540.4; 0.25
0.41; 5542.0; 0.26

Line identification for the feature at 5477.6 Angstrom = H-beta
